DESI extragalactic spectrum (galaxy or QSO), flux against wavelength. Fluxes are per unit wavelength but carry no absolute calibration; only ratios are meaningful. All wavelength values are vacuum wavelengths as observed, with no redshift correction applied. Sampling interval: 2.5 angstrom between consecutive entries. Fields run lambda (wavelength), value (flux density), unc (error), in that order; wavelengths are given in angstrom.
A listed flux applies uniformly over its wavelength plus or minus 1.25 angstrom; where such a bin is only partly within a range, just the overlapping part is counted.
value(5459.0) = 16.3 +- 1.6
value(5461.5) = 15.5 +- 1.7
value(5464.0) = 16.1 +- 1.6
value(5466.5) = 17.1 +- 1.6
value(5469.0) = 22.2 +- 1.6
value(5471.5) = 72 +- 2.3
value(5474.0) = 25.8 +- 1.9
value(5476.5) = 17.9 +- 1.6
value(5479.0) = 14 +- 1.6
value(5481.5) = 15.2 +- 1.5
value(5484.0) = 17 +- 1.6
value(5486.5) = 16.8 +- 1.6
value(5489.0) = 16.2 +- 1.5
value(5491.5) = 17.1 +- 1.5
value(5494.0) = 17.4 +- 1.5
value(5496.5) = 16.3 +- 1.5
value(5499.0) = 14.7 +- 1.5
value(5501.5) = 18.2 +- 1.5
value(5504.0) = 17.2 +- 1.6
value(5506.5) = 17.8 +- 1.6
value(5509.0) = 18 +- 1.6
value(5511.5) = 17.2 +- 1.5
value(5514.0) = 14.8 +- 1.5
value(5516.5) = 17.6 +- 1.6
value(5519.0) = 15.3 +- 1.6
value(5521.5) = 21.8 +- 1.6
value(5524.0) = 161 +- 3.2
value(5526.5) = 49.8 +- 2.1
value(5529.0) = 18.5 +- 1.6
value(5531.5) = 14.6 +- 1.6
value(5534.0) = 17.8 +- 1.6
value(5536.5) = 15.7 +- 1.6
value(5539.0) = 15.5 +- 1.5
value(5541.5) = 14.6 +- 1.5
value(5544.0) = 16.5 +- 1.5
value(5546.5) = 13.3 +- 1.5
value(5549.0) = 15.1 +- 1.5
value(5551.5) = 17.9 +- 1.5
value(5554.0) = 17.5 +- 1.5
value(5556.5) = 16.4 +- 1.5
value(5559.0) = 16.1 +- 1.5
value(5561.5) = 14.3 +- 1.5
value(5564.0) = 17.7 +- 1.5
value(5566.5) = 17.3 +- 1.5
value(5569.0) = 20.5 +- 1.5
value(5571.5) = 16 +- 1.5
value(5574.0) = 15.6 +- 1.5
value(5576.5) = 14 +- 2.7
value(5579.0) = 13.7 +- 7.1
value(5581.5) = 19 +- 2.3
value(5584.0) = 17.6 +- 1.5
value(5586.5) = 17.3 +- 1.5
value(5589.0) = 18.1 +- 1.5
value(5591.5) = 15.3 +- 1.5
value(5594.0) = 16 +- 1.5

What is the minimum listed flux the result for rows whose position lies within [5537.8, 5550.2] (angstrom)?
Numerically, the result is 13.3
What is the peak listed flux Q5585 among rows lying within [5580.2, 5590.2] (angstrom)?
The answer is 19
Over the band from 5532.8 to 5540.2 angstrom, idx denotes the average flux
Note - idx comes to 16.3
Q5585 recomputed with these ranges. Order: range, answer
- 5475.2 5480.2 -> 17.9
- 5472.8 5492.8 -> 25.8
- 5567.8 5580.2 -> 20.5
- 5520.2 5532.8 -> 161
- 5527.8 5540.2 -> 18.5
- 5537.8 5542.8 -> 15.5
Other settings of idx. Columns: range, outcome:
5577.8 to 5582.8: 16.4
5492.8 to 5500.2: 16.1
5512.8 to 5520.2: 15.9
